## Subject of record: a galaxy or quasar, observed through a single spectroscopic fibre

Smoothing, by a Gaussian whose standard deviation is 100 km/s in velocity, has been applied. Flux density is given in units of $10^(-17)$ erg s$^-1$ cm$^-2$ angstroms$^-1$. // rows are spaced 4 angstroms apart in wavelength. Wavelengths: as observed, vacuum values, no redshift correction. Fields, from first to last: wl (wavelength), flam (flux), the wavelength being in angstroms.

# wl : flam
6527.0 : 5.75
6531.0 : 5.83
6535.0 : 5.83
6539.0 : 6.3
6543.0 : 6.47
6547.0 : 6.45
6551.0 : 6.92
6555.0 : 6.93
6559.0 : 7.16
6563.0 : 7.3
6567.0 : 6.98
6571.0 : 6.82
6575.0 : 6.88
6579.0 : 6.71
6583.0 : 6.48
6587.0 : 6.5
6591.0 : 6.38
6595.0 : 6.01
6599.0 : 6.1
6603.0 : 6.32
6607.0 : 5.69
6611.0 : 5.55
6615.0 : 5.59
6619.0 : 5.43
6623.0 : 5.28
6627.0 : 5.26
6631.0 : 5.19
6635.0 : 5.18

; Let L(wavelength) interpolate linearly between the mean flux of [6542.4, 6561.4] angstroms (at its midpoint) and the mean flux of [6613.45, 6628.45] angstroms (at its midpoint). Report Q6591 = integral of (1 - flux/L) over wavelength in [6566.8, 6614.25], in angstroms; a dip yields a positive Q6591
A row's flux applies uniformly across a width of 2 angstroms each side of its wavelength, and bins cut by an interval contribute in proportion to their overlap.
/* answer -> -2.4 angstroms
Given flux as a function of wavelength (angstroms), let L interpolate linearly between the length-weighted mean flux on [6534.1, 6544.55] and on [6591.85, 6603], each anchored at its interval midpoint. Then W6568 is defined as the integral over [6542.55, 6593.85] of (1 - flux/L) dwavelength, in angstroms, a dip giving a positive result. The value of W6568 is -4.8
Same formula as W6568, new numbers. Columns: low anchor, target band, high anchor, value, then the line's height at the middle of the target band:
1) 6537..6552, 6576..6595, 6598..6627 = -1.53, 6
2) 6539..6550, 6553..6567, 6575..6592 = -1.28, 6.51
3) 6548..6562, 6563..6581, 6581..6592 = -0.52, 6.7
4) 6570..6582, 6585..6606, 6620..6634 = -0.16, 6.19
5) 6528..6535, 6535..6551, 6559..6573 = -0.43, 6.23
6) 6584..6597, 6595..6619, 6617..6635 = 0.02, 5.83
